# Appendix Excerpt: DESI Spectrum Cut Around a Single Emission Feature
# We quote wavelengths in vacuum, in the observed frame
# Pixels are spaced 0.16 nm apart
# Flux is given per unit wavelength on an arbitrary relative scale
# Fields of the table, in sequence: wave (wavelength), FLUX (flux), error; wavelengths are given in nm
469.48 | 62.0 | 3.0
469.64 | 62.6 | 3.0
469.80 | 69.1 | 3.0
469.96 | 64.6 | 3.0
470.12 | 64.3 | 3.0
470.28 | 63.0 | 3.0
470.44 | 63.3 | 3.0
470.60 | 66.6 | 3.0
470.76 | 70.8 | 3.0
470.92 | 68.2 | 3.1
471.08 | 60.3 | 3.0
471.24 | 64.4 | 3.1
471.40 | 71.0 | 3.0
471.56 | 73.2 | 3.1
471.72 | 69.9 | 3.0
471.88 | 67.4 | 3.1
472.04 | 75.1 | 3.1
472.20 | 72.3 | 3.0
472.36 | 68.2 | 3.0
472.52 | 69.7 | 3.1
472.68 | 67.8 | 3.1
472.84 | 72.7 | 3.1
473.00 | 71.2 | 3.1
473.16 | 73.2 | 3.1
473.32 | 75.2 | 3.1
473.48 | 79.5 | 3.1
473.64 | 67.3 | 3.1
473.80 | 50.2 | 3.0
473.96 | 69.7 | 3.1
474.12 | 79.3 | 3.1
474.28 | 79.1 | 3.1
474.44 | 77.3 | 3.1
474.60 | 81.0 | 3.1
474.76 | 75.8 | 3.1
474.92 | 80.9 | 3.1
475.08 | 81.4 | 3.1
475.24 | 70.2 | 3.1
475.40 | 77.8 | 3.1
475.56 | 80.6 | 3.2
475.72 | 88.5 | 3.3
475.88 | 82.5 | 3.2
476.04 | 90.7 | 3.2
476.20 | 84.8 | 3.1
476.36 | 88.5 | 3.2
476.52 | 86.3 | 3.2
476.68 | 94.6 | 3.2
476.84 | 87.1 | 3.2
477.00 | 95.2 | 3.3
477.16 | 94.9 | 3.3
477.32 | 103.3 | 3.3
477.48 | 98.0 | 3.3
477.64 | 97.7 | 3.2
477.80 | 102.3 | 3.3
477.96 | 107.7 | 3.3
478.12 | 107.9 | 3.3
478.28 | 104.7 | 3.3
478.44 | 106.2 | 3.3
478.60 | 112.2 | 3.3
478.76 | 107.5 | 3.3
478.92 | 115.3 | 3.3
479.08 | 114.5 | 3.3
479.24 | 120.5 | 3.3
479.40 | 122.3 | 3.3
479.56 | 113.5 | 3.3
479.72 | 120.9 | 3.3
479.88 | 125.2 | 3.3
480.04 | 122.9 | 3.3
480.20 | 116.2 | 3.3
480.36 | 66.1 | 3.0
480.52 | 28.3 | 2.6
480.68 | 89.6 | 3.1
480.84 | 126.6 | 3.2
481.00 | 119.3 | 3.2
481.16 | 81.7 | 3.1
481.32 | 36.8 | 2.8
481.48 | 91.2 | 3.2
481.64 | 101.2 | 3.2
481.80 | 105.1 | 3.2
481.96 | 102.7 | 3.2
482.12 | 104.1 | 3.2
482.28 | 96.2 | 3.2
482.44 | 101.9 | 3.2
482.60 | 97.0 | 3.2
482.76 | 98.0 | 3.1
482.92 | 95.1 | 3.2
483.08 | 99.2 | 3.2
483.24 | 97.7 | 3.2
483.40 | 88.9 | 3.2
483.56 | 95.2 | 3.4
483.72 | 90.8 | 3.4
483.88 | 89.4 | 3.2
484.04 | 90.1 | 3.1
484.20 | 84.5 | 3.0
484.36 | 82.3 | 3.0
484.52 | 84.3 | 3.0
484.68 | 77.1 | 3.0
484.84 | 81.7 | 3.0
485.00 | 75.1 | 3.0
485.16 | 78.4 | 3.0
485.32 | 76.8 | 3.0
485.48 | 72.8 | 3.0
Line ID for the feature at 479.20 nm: C IV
